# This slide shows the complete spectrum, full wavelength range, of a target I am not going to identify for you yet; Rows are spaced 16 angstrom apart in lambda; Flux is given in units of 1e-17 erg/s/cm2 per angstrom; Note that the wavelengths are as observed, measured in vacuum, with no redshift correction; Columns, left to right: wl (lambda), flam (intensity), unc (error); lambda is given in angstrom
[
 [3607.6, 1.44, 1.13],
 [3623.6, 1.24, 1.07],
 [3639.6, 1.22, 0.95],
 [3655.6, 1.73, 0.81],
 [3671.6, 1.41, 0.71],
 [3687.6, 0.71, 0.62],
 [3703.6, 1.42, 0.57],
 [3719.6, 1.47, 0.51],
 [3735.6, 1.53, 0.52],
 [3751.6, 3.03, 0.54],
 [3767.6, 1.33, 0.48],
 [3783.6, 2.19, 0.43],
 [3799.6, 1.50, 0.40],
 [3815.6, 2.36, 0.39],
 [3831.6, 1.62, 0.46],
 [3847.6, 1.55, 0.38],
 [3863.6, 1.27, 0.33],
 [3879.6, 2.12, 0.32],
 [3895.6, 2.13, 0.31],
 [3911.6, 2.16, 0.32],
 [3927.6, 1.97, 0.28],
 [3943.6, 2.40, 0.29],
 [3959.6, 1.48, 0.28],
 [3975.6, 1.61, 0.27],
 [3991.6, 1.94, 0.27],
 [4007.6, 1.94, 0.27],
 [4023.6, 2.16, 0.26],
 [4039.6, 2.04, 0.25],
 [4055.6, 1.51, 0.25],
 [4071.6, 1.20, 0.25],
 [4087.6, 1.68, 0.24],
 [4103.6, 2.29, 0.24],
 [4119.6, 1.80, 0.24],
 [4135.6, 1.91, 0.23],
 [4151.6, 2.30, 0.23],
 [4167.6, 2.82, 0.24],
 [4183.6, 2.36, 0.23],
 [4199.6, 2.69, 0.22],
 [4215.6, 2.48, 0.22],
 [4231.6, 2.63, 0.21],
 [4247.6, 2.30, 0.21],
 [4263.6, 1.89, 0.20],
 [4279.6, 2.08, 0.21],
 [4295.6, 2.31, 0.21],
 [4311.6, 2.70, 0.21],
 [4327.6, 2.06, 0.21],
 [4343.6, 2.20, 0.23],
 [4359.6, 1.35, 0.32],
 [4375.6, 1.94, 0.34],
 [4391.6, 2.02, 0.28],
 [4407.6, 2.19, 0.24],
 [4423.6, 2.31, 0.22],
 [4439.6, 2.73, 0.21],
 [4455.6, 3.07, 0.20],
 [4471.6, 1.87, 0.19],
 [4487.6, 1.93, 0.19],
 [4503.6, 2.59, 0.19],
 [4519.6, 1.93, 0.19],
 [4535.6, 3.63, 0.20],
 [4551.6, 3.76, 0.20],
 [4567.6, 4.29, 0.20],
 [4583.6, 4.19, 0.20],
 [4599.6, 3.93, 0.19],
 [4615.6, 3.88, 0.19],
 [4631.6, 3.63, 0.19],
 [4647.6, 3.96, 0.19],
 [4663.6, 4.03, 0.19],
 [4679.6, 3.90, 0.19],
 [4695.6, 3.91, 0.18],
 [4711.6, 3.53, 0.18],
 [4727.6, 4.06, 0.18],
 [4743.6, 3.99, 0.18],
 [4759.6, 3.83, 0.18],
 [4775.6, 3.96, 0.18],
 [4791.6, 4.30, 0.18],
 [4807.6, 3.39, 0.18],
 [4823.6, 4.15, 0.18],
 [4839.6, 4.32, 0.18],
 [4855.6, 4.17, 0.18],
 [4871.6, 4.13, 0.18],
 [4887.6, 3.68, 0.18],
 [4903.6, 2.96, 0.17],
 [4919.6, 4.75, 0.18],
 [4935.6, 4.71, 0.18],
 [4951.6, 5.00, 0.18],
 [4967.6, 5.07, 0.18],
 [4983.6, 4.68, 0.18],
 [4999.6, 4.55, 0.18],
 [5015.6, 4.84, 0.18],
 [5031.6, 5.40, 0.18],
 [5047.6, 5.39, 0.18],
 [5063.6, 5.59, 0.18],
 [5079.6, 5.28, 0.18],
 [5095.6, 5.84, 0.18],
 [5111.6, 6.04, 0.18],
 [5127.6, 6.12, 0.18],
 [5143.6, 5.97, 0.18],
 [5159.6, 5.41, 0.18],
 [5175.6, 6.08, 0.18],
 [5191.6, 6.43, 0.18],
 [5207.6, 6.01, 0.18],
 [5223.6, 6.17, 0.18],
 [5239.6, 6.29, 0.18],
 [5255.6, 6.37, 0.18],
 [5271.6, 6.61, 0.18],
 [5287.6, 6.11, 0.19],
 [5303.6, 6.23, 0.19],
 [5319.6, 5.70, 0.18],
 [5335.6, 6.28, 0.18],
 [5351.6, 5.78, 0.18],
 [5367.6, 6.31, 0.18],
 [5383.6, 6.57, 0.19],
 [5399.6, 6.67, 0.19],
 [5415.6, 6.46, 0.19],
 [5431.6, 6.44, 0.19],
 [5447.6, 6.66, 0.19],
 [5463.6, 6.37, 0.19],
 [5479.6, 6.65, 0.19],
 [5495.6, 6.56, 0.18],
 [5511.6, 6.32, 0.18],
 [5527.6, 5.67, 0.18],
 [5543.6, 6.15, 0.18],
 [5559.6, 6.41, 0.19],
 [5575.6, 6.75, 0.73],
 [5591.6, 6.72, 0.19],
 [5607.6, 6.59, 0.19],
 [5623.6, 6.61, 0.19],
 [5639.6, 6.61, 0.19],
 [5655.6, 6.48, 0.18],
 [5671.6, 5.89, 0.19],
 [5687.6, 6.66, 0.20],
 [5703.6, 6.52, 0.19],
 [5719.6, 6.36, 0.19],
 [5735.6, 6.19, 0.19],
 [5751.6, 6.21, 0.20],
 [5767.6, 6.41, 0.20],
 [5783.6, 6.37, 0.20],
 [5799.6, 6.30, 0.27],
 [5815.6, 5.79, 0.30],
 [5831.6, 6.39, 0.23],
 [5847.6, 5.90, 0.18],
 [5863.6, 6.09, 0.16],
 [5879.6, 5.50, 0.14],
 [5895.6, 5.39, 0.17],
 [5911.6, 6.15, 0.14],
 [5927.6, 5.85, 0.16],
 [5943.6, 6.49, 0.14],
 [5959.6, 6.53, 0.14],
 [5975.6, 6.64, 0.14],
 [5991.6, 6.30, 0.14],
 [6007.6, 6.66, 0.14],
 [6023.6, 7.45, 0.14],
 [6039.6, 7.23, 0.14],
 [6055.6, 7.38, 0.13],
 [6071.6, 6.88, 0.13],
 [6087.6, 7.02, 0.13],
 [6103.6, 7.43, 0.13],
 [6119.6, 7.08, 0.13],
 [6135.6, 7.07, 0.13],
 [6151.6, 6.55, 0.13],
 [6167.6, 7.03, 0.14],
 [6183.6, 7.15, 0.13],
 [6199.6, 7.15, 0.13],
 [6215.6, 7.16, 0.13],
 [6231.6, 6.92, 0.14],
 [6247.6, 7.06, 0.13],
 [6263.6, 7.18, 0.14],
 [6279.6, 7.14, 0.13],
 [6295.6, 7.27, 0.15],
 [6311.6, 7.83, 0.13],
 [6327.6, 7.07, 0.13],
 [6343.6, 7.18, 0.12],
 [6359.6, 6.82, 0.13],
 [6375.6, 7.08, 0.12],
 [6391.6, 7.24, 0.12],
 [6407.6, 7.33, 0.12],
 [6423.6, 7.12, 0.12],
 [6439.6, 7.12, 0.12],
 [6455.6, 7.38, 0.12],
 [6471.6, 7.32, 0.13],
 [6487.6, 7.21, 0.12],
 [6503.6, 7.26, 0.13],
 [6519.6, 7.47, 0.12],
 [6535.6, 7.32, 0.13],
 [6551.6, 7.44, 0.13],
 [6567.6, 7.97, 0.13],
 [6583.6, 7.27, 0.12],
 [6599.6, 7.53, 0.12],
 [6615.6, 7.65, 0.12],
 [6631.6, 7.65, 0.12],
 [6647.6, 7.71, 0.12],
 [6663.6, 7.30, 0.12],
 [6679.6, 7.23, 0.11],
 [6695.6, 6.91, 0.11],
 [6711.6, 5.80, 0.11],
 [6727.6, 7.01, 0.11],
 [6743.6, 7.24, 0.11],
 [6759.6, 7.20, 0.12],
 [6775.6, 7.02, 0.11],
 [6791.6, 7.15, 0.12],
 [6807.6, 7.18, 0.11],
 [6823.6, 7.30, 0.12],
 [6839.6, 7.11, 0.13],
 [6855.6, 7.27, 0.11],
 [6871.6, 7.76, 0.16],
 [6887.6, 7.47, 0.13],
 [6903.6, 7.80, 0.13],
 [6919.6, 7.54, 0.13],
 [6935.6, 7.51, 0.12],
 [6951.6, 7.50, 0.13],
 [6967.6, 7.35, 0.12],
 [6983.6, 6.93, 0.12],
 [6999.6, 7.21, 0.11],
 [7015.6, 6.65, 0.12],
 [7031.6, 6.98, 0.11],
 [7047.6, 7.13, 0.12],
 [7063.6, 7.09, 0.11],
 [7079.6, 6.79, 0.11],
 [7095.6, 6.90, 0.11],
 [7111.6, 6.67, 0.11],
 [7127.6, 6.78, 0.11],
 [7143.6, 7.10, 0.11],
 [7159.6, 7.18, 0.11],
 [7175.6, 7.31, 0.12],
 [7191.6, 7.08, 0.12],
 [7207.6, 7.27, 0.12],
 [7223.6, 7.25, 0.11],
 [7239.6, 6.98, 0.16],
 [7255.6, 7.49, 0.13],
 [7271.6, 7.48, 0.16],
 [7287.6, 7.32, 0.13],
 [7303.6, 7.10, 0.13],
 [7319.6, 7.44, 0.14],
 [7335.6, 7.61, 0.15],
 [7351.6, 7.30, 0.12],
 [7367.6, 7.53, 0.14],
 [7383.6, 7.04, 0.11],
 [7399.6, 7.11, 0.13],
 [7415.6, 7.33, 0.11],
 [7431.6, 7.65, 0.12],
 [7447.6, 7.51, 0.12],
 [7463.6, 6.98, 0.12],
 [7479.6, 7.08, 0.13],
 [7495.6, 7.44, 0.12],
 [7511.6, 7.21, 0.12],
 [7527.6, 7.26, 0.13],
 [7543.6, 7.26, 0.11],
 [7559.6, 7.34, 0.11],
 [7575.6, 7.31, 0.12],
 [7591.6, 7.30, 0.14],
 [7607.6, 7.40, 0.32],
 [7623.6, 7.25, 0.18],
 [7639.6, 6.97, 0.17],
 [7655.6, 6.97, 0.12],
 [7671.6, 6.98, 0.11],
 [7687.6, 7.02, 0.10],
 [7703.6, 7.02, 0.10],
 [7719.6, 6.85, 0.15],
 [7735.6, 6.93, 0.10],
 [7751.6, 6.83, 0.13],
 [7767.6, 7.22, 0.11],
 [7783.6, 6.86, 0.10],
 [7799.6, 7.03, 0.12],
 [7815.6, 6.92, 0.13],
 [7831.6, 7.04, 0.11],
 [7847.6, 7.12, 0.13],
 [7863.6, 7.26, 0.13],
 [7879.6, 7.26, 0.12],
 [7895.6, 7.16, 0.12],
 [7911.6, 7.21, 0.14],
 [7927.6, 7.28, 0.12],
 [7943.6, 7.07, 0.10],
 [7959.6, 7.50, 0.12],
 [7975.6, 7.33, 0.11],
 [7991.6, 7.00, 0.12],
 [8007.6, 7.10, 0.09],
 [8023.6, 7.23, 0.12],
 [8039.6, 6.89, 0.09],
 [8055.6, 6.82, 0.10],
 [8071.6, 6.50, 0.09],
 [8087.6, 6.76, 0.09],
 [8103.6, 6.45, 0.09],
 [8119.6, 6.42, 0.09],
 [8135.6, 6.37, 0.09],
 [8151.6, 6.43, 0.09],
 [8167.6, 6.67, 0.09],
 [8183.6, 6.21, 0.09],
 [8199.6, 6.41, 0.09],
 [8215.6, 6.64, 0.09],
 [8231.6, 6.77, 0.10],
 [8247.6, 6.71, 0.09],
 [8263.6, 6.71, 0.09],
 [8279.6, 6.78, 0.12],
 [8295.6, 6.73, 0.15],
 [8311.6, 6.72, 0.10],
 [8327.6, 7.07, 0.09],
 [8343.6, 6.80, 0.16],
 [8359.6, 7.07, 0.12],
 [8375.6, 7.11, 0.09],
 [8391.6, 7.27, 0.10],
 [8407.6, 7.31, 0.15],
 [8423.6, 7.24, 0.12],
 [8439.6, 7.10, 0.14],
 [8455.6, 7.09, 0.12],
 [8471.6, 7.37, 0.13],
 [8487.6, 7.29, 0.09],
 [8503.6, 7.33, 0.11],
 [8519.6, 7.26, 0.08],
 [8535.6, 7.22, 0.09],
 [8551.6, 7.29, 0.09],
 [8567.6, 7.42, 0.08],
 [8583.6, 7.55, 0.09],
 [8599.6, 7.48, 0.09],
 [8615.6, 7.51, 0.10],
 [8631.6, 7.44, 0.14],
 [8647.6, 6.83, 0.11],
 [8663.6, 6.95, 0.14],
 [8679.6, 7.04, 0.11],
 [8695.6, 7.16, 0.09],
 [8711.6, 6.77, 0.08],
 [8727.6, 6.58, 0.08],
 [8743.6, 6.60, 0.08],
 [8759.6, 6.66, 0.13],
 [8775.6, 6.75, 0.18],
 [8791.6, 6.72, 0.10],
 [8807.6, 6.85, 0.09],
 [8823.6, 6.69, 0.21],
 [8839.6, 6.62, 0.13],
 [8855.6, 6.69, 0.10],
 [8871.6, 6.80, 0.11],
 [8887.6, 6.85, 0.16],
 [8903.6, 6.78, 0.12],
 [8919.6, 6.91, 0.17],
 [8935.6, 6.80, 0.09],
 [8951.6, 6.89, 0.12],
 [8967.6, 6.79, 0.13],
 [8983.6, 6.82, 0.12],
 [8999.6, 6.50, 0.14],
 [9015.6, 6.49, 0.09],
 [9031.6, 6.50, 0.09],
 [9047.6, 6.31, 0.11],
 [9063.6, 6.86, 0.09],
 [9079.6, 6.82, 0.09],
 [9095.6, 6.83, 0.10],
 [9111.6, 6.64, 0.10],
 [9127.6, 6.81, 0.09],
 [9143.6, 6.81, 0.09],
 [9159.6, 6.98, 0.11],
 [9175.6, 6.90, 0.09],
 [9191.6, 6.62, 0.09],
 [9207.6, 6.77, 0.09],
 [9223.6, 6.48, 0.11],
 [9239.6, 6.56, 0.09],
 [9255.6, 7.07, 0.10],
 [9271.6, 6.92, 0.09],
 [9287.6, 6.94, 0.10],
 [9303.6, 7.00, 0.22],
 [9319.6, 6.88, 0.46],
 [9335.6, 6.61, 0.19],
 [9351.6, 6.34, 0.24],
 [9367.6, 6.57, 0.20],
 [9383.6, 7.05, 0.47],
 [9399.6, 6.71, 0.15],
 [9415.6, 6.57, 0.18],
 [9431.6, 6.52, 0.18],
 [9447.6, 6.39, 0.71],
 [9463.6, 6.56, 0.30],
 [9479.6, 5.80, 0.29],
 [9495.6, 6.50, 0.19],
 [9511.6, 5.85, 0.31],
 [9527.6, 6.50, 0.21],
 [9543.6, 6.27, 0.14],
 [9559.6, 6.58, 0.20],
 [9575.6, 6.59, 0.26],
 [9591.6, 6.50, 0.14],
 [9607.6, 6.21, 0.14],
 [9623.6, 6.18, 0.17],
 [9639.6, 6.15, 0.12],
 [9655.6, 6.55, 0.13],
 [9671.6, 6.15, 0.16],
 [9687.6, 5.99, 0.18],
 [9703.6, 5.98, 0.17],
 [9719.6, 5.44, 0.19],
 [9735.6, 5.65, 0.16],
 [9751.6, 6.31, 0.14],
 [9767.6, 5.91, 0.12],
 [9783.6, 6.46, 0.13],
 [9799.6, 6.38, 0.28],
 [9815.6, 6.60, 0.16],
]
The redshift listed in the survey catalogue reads 0.138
